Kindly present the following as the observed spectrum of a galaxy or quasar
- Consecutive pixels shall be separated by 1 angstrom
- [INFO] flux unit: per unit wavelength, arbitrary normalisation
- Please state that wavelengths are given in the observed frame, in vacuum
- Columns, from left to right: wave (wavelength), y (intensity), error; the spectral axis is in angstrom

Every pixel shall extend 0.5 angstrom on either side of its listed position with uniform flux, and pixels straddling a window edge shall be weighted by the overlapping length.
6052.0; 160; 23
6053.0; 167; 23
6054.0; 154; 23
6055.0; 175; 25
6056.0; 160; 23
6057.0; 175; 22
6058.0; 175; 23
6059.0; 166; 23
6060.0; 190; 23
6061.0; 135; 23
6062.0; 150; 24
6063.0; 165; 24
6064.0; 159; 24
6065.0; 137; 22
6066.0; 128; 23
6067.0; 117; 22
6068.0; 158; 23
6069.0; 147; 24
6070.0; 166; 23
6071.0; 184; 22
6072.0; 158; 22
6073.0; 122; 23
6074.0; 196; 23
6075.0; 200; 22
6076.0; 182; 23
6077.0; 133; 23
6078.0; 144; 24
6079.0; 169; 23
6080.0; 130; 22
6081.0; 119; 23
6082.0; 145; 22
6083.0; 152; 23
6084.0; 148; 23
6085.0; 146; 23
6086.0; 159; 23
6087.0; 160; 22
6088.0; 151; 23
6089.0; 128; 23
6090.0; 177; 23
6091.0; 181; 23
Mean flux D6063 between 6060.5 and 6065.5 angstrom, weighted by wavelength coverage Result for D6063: 149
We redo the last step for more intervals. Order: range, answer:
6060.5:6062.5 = 142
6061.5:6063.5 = 158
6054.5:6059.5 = 170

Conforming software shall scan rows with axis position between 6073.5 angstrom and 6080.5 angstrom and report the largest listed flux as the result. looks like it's 200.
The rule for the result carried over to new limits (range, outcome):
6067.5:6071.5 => 184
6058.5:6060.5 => 190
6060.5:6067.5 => 165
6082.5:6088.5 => 160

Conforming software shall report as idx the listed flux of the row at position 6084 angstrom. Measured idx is 148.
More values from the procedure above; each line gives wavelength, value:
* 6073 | 122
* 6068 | 158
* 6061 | 135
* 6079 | 169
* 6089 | 128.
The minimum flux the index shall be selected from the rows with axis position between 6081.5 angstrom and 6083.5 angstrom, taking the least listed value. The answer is 145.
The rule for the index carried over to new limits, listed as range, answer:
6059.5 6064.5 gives 135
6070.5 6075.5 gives 122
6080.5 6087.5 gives 119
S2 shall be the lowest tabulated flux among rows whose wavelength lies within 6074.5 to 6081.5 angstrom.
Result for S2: 119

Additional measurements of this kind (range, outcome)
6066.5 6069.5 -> 117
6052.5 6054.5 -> 154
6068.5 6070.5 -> 147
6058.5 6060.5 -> 166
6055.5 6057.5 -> 160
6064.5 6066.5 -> 128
